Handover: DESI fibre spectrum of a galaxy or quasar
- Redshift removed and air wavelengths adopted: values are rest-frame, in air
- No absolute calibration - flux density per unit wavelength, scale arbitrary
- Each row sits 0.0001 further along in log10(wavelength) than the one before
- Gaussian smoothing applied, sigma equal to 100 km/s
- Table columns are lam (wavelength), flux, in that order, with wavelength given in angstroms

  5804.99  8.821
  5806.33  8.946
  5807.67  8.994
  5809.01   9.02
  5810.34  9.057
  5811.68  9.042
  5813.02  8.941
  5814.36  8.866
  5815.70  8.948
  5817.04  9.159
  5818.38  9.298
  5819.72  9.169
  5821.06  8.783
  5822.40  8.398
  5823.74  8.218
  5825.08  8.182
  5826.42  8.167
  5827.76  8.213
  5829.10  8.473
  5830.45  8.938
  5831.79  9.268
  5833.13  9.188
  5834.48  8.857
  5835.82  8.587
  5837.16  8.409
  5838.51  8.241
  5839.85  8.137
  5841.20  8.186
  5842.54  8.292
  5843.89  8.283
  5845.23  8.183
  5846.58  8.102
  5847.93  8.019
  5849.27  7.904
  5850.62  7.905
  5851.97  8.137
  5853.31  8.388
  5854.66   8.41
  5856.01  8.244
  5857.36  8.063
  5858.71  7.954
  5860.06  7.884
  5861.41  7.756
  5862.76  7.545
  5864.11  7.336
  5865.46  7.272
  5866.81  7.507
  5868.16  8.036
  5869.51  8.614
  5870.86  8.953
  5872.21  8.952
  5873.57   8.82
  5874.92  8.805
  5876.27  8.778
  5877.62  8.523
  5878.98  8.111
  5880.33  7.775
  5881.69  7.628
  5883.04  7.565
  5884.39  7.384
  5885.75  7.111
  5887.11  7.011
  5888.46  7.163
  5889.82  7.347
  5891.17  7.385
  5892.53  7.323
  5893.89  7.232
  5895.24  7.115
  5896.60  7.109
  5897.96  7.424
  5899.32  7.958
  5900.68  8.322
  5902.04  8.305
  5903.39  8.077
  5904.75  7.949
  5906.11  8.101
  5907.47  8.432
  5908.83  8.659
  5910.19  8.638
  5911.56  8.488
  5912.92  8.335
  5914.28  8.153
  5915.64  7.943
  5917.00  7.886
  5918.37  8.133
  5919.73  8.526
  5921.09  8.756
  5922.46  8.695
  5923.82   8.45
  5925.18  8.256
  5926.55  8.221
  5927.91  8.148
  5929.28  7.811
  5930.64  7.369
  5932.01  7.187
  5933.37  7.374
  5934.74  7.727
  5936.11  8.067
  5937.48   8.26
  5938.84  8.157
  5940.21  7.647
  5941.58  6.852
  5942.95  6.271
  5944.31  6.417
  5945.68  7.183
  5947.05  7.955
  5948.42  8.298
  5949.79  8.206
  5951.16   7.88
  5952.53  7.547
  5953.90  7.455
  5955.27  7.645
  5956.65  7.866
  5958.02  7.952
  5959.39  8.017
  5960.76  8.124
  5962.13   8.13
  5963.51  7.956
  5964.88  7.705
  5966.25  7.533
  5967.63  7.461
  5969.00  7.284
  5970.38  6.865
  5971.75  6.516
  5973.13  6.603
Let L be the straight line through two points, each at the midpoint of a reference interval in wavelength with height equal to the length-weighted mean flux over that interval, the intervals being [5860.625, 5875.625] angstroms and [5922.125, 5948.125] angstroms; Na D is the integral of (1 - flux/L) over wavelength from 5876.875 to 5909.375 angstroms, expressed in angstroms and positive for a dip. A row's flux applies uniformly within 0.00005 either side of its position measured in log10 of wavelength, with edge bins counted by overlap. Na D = 1.1 angstroms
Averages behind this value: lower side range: 8.15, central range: 7.71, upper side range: 7.68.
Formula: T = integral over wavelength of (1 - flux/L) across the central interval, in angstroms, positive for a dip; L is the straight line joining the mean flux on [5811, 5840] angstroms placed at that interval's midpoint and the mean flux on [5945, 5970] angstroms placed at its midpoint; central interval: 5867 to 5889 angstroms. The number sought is 0.7 angstroms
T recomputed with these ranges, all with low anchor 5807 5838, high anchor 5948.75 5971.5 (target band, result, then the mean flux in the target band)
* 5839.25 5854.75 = 0.8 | 8.15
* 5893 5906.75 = 0.7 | 7.75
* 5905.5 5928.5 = -0.8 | 8.34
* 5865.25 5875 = 0.0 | 8.4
